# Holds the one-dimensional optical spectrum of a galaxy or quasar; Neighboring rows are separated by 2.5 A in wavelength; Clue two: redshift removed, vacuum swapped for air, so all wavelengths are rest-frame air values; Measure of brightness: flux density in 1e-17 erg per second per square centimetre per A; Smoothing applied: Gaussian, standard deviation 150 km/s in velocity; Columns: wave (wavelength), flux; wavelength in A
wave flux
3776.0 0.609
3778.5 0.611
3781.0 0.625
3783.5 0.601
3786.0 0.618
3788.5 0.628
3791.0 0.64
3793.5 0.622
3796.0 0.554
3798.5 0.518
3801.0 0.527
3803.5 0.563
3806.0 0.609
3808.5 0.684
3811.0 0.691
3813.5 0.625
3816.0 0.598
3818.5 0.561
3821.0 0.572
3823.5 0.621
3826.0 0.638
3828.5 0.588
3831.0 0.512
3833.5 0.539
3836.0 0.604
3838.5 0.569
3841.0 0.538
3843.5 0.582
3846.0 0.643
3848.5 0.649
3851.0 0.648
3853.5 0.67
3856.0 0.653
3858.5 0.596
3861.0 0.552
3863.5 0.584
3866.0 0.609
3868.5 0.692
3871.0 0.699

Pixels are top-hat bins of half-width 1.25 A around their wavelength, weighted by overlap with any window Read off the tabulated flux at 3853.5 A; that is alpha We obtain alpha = 0.67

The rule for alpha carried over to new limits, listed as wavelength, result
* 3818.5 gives 0.561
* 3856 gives 0.653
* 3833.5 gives 0.539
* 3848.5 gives 0.649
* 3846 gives 0.643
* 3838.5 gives 0.569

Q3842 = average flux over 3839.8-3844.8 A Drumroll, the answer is 0.561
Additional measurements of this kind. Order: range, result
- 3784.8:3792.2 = 0.629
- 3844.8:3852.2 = 0.647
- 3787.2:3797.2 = 0.611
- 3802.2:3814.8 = 0.634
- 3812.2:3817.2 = 0.612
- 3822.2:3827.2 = 0.629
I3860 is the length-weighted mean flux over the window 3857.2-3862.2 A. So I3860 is 0.575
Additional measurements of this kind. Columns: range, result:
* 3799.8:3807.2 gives 0.566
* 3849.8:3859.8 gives 0.641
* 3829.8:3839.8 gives 0.556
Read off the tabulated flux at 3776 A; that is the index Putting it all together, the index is 0.609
